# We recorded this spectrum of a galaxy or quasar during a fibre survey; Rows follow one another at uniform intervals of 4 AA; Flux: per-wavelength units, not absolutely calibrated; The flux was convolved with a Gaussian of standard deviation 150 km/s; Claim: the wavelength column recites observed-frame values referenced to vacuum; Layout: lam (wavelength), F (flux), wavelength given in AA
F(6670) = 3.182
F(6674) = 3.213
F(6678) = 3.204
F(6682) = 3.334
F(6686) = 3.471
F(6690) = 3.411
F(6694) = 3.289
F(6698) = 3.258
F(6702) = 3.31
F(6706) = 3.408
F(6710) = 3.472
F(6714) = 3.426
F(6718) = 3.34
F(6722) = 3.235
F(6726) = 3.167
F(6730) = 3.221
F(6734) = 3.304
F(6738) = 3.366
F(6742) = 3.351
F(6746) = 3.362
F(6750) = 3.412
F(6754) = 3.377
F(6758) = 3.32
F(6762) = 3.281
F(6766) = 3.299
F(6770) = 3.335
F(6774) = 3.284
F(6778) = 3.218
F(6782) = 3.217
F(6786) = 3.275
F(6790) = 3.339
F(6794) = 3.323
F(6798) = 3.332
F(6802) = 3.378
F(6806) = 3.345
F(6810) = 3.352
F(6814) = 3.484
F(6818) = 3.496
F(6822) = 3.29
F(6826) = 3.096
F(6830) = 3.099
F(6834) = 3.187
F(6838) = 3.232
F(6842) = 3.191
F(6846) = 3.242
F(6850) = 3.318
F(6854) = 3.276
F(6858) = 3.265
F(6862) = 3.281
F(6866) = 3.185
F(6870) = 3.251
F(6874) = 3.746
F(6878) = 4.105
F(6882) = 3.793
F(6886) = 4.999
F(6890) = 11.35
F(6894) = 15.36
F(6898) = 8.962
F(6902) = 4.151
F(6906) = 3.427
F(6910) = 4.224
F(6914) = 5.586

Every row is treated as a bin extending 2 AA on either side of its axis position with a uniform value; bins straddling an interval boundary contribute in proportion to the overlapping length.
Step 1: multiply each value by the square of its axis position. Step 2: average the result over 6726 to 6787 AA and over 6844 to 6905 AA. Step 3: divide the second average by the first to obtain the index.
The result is 1.6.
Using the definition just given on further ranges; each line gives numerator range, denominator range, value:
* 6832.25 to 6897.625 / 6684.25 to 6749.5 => 1.52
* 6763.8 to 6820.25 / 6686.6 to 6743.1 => 1.02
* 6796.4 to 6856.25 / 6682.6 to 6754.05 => 1.02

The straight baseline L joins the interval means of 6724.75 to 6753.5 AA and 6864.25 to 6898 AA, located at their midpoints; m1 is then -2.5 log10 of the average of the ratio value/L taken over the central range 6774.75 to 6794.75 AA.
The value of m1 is 0.30 mag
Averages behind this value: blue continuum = 3.32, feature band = 3.27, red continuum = 6.41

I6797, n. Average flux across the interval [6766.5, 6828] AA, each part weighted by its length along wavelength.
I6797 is 3.32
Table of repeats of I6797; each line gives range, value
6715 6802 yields 3.31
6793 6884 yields 3.36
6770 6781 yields 3.26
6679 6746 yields 3.33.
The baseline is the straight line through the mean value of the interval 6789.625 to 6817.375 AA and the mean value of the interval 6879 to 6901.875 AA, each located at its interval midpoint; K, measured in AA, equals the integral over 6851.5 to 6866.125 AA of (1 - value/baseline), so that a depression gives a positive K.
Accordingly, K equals 7.3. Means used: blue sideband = 3.37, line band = 3.26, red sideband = 8.29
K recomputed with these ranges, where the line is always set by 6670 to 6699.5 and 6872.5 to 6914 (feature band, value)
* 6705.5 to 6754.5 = 7.7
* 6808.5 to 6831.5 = 8.7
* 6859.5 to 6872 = 5.7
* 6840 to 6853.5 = 5.8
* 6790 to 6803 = 4.3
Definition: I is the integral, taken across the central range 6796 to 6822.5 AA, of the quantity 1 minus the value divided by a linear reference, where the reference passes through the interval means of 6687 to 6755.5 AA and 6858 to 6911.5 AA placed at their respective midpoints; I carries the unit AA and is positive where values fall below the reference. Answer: 6.8 AA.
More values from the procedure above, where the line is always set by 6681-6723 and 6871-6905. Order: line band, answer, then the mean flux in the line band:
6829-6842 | 5.94 AA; 3.18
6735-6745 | 1.77 AA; 3.35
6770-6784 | 4.43 AA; 3.25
